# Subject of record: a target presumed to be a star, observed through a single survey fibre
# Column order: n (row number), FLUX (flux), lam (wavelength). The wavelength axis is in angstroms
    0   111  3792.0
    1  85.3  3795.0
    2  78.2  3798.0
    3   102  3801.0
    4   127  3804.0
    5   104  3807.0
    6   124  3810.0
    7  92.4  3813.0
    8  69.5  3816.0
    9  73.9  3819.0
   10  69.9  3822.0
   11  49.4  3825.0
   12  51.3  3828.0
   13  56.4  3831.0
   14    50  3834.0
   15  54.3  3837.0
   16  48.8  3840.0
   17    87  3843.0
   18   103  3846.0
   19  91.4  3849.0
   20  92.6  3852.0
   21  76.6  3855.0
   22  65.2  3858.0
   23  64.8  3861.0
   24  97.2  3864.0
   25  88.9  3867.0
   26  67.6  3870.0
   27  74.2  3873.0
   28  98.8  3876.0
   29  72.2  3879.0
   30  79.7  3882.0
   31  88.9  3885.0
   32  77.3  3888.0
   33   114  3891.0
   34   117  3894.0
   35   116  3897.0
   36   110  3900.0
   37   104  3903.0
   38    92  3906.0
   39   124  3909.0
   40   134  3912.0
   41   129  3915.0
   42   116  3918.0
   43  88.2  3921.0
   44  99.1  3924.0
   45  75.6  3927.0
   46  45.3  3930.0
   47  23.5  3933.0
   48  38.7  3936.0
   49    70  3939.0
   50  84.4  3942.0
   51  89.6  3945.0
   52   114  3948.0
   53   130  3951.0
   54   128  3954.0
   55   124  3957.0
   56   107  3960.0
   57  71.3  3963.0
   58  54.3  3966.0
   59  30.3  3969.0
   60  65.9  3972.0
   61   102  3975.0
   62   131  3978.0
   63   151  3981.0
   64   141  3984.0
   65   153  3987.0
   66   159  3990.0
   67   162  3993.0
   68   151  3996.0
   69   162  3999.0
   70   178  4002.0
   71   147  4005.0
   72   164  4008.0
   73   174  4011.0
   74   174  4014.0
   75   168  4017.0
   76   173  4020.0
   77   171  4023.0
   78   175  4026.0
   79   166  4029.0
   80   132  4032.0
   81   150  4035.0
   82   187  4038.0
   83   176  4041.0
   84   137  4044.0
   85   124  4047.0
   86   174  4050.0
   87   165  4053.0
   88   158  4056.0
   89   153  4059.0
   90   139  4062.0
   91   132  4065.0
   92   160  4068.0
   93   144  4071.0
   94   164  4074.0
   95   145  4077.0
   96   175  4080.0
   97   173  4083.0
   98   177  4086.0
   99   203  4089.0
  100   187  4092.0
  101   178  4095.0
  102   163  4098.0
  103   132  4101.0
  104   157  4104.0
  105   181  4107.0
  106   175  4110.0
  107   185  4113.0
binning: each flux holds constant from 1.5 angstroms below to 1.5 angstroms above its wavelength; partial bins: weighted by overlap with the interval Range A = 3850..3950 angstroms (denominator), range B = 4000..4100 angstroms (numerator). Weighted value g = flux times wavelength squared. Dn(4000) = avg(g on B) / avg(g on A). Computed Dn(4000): 2.0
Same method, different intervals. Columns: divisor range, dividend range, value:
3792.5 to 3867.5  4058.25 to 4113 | 2.32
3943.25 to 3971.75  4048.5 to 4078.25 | 1.74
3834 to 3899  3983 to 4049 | 2.06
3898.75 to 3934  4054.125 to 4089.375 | 1.79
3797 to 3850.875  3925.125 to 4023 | 1.60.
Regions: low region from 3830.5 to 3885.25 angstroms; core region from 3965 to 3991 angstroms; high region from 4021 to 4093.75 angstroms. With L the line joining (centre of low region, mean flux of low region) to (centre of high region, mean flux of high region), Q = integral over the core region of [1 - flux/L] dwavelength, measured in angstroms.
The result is 3.8 angstroms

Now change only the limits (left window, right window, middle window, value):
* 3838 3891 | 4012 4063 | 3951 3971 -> 5.76 angstroms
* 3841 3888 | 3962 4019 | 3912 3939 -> 6.76 angstroms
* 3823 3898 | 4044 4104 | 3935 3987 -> 8.52 angstroms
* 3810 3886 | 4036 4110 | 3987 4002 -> -3.19 angstroms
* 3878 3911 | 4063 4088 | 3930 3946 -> 7.82 angstroms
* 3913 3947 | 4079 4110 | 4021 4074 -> -3.90 angstroms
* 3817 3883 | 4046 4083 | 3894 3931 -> -3.08 angstroms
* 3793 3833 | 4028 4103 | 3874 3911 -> 2.74 angstroms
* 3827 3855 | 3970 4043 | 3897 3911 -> -0.92 angstroms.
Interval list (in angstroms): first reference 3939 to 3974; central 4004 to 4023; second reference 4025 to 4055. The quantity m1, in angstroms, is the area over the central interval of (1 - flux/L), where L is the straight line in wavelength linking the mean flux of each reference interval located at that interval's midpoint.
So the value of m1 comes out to -4.3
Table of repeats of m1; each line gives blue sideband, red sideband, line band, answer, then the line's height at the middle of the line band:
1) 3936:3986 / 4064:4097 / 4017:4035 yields -3.58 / 136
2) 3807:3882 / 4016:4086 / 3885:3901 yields -1.53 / 95.8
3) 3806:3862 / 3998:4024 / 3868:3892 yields 3.78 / 99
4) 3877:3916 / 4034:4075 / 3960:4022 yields 0.16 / 134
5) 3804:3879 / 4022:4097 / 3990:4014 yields -4.02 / 140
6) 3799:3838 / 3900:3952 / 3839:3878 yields 1.05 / 83.8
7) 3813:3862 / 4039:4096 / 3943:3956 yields 0.00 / 114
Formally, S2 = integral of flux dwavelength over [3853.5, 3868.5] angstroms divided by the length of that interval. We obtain 78.5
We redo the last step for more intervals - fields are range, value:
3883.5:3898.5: 103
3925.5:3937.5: 45.8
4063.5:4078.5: 149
